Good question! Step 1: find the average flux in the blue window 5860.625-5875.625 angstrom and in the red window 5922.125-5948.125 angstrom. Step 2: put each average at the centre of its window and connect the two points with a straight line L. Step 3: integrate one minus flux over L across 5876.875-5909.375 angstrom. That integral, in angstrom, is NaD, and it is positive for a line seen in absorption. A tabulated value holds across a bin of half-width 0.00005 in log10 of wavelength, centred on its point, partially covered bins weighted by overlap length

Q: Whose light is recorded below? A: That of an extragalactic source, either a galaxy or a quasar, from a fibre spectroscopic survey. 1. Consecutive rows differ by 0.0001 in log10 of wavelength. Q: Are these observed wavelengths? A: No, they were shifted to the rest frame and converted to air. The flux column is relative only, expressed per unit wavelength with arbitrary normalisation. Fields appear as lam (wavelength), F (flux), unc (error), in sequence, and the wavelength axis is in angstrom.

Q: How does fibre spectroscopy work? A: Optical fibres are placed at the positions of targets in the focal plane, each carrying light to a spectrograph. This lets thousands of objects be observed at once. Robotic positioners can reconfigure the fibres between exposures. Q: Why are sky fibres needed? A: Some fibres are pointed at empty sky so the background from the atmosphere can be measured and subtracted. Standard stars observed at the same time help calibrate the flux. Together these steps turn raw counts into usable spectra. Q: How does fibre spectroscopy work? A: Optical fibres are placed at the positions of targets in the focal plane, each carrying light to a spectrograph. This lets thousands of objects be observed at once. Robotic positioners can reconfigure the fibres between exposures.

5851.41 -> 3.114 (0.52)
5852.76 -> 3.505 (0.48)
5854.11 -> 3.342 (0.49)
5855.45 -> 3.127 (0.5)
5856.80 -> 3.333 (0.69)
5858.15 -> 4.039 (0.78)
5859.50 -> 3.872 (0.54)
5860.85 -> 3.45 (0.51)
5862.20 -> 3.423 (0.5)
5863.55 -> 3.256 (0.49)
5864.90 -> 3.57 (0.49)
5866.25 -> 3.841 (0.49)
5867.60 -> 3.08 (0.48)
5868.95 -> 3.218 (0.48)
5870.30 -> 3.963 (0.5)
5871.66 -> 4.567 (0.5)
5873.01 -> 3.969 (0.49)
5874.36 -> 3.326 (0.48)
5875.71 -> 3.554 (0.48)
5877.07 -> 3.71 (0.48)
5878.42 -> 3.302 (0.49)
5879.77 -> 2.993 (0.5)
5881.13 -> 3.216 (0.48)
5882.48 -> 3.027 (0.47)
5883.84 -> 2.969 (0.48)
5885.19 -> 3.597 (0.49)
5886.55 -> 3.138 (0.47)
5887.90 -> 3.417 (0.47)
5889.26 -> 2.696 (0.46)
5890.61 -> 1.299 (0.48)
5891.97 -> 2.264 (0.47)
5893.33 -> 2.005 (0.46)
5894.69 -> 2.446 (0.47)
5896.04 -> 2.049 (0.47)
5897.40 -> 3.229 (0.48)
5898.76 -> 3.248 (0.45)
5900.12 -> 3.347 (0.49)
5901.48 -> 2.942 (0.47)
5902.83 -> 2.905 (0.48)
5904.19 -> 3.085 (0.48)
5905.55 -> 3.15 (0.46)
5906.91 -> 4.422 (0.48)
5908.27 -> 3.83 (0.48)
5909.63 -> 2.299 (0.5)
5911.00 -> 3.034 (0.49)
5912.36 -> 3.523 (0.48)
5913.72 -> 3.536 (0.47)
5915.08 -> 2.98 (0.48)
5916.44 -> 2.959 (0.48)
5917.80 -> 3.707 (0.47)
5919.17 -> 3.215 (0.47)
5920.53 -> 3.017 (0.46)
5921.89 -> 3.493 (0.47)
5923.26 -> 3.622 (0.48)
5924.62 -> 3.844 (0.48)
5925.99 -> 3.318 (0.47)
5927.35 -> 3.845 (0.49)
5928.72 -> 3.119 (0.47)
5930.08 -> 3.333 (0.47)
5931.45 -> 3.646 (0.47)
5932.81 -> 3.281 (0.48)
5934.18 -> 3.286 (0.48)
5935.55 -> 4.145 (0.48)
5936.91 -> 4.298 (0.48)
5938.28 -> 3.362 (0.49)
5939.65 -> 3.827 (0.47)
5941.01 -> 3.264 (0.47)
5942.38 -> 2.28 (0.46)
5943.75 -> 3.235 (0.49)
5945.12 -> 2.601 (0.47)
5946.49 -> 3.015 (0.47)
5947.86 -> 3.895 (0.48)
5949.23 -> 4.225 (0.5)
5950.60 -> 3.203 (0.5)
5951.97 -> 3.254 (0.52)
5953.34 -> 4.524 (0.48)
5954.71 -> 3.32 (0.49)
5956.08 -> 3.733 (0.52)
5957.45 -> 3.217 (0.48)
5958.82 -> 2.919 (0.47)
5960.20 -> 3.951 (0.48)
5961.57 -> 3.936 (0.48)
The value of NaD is 5.0 angstrom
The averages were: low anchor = 3.61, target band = 2.99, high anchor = 3.43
